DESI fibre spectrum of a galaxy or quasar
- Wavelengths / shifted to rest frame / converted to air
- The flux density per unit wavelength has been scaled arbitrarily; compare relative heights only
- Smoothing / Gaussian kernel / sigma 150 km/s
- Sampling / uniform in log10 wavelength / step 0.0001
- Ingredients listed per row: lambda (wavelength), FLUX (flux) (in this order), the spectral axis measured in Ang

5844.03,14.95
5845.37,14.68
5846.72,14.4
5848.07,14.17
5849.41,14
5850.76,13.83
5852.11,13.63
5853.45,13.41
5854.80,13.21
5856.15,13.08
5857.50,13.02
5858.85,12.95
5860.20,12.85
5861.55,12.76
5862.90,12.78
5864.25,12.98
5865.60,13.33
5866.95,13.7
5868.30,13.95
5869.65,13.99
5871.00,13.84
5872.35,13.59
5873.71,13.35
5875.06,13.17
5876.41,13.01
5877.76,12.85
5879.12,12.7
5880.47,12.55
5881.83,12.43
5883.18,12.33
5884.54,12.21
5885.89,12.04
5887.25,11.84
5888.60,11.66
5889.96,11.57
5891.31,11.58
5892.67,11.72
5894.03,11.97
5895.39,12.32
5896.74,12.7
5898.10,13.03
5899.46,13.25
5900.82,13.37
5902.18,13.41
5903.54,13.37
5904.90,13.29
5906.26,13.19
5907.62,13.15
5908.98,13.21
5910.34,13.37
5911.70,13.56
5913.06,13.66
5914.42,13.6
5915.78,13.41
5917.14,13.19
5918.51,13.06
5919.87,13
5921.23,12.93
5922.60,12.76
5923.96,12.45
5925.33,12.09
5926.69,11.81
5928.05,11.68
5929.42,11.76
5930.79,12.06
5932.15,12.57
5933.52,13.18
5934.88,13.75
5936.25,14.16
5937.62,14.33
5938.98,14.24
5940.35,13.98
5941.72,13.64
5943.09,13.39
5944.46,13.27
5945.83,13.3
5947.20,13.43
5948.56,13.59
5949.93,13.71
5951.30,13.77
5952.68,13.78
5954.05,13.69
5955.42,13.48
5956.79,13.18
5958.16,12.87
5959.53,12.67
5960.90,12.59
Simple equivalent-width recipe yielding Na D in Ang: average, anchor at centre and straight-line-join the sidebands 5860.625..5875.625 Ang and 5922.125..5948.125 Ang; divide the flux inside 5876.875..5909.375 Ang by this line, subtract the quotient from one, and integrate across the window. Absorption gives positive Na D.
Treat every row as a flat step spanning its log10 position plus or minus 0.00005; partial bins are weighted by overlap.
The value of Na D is 1.7 Ang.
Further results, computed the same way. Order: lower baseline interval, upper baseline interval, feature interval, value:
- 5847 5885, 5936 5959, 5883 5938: 2.8 Ang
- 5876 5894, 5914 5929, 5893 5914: -1.1 Ang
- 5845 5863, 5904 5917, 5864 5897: 1.8 Ang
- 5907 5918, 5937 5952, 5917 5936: 1.3 Ang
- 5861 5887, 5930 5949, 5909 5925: 0.2 Ang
